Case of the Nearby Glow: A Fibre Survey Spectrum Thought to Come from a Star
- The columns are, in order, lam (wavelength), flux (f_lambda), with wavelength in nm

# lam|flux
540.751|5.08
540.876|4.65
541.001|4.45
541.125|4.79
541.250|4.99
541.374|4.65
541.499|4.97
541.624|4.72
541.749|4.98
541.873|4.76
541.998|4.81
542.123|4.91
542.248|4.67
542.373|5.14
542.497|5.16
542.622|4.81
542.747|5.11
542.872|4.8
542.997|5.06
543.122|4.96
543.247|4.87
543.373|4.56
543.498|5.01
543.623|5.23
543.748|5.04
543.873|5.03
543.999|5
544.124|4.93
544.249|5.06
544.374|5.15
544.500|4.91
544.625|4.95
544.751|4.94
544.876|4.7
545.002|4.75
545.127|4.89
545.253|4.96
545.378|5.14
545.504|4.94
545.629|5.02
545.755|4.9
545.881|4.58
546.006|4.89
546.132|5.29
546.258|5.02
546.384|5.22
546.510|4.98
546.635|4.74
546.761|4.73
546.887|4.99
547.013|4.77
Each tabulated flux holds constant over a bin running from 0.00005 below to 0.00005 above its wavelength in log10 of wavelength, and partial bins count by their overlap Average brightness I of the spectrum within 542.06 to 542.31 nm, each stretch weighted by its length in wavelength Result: 4.78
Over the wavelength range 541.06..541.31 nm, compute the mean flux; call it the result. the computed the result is 4.89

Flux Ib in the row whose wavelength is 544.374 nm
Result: 5.15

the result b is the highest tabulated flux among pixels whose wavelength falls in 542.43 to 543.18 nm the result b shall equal 5.16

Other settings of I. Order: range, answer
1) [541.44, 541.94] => 4.86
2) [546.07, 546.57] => 5.12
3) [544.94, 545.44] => 4.94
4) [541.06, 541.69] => 4.82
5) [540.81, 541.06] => 4.54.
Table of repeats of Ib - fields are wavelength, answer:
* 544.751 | 4.94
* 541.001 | 4.45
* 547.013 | 4.77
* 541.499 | 4.97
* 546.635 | 4.74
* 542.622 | 4.81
